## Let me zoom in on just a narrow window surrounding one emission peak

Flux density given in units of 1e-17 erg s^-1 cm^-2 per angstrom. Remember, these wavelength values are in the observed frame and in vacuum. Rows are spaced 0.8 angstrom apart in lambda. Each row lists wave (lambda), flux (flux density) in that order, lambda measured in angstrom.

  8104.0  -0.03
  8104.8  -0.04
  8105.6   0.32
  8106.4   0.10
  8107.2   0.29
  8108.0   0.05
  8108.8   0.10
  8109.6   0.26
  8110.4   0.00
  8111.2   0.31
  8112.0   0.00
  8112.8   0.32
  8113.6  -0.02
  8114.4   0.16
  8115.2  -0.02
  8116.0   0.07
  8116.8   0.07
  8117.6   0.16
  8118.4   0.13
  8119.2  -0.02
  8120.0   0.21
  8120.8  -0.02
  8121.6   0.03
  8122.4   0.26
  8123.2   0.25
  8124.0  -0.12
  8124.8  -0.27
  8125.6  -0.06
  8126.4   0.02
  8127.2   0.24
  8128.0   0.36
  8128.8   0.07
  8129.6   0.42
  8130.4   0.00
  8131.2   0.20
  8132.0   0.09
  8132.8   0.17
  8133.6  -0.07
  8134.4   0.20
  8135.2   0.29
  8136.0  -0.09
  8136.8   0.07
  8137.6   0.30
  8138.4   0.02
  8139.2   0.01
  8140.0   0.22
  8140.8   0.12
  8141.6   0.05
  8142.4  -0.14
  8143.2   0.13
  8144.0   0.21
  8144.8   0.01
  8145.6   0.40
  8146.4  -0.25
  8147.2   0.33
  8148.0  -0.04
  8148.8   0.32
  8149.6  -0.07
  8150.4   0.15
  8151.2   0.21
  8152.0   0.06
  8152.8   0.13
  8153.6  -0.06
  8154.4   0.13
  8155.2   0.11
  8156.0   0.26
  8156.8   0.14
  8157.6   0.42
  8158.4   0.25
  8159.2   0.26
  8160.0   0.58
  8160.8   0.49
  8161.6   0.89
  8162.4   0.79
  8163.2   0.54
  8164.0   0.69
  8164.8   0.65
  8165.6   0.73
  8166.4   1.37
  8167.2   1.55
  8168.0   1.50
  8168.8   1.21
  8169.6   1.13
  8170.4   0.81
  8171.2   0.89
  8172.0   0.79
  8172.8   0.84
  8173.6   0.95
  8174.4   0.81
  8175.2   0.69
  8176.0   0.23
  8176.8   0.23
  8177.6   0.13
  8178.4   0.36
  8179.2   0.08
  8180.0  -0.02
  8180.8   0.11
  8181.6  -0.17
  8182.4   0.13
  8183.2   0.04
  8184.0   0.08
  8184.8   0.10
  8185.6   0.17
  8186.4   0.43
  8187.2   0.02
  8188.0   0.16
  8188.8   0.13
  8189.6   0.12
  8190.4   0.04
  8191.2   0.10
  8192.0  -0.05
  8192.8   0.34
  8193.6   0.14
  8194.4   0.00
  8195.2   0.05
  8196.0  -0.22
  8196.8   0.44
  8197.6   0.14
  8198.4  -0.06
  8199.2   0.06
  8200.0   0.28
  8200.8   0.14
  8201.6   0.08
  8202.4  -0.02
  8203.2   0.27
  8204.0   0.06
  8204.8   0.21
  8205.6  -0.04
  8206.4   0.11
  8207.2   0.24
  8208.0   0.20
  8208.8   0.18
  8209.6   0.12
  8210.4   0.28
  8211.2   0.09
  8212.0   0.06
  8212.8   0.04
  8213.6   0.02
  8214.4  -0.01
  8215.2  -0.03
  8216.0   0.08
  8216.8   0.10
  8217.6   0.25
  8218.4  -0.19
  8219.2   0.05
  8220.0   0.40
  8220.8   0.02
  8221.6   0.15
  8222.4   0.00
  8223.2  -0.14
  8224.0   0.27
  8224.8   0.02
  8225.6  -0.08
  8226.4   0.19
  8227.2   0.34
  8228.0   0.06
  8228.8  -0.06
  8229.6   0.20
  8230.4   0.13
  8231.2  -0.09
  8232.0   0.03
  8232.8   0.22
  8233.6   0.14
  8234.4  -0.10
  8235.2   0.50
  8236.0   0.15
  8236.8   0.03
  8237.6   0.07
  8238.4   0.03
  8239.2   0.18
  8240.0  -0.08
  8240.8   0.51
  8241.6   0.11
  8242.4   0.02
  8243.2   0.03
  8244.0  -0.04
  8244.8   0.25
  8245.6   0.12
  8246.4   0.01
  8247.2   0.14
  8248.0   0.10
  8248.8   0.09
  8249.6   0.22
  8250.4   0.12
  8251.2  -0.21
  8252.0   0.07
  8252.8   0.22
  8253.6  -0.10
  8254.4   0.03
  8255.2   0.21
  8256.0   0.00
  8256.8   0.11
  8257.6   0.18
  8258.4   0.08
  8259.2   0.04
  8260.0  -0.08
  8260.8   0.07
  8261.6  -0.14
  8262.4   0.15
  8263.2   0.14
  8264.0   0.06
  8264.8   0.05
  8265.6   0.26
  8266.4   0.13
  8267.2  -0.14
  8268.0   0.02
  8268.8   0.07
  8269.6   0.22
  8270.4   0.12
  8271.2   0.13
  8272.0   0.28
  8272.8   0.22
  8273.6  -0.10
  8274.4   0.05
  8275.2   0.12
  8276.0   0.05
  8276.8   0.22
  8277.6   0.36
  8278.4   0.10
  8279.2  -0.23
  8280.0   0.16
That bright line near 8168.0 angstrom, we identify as [O II] 3727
